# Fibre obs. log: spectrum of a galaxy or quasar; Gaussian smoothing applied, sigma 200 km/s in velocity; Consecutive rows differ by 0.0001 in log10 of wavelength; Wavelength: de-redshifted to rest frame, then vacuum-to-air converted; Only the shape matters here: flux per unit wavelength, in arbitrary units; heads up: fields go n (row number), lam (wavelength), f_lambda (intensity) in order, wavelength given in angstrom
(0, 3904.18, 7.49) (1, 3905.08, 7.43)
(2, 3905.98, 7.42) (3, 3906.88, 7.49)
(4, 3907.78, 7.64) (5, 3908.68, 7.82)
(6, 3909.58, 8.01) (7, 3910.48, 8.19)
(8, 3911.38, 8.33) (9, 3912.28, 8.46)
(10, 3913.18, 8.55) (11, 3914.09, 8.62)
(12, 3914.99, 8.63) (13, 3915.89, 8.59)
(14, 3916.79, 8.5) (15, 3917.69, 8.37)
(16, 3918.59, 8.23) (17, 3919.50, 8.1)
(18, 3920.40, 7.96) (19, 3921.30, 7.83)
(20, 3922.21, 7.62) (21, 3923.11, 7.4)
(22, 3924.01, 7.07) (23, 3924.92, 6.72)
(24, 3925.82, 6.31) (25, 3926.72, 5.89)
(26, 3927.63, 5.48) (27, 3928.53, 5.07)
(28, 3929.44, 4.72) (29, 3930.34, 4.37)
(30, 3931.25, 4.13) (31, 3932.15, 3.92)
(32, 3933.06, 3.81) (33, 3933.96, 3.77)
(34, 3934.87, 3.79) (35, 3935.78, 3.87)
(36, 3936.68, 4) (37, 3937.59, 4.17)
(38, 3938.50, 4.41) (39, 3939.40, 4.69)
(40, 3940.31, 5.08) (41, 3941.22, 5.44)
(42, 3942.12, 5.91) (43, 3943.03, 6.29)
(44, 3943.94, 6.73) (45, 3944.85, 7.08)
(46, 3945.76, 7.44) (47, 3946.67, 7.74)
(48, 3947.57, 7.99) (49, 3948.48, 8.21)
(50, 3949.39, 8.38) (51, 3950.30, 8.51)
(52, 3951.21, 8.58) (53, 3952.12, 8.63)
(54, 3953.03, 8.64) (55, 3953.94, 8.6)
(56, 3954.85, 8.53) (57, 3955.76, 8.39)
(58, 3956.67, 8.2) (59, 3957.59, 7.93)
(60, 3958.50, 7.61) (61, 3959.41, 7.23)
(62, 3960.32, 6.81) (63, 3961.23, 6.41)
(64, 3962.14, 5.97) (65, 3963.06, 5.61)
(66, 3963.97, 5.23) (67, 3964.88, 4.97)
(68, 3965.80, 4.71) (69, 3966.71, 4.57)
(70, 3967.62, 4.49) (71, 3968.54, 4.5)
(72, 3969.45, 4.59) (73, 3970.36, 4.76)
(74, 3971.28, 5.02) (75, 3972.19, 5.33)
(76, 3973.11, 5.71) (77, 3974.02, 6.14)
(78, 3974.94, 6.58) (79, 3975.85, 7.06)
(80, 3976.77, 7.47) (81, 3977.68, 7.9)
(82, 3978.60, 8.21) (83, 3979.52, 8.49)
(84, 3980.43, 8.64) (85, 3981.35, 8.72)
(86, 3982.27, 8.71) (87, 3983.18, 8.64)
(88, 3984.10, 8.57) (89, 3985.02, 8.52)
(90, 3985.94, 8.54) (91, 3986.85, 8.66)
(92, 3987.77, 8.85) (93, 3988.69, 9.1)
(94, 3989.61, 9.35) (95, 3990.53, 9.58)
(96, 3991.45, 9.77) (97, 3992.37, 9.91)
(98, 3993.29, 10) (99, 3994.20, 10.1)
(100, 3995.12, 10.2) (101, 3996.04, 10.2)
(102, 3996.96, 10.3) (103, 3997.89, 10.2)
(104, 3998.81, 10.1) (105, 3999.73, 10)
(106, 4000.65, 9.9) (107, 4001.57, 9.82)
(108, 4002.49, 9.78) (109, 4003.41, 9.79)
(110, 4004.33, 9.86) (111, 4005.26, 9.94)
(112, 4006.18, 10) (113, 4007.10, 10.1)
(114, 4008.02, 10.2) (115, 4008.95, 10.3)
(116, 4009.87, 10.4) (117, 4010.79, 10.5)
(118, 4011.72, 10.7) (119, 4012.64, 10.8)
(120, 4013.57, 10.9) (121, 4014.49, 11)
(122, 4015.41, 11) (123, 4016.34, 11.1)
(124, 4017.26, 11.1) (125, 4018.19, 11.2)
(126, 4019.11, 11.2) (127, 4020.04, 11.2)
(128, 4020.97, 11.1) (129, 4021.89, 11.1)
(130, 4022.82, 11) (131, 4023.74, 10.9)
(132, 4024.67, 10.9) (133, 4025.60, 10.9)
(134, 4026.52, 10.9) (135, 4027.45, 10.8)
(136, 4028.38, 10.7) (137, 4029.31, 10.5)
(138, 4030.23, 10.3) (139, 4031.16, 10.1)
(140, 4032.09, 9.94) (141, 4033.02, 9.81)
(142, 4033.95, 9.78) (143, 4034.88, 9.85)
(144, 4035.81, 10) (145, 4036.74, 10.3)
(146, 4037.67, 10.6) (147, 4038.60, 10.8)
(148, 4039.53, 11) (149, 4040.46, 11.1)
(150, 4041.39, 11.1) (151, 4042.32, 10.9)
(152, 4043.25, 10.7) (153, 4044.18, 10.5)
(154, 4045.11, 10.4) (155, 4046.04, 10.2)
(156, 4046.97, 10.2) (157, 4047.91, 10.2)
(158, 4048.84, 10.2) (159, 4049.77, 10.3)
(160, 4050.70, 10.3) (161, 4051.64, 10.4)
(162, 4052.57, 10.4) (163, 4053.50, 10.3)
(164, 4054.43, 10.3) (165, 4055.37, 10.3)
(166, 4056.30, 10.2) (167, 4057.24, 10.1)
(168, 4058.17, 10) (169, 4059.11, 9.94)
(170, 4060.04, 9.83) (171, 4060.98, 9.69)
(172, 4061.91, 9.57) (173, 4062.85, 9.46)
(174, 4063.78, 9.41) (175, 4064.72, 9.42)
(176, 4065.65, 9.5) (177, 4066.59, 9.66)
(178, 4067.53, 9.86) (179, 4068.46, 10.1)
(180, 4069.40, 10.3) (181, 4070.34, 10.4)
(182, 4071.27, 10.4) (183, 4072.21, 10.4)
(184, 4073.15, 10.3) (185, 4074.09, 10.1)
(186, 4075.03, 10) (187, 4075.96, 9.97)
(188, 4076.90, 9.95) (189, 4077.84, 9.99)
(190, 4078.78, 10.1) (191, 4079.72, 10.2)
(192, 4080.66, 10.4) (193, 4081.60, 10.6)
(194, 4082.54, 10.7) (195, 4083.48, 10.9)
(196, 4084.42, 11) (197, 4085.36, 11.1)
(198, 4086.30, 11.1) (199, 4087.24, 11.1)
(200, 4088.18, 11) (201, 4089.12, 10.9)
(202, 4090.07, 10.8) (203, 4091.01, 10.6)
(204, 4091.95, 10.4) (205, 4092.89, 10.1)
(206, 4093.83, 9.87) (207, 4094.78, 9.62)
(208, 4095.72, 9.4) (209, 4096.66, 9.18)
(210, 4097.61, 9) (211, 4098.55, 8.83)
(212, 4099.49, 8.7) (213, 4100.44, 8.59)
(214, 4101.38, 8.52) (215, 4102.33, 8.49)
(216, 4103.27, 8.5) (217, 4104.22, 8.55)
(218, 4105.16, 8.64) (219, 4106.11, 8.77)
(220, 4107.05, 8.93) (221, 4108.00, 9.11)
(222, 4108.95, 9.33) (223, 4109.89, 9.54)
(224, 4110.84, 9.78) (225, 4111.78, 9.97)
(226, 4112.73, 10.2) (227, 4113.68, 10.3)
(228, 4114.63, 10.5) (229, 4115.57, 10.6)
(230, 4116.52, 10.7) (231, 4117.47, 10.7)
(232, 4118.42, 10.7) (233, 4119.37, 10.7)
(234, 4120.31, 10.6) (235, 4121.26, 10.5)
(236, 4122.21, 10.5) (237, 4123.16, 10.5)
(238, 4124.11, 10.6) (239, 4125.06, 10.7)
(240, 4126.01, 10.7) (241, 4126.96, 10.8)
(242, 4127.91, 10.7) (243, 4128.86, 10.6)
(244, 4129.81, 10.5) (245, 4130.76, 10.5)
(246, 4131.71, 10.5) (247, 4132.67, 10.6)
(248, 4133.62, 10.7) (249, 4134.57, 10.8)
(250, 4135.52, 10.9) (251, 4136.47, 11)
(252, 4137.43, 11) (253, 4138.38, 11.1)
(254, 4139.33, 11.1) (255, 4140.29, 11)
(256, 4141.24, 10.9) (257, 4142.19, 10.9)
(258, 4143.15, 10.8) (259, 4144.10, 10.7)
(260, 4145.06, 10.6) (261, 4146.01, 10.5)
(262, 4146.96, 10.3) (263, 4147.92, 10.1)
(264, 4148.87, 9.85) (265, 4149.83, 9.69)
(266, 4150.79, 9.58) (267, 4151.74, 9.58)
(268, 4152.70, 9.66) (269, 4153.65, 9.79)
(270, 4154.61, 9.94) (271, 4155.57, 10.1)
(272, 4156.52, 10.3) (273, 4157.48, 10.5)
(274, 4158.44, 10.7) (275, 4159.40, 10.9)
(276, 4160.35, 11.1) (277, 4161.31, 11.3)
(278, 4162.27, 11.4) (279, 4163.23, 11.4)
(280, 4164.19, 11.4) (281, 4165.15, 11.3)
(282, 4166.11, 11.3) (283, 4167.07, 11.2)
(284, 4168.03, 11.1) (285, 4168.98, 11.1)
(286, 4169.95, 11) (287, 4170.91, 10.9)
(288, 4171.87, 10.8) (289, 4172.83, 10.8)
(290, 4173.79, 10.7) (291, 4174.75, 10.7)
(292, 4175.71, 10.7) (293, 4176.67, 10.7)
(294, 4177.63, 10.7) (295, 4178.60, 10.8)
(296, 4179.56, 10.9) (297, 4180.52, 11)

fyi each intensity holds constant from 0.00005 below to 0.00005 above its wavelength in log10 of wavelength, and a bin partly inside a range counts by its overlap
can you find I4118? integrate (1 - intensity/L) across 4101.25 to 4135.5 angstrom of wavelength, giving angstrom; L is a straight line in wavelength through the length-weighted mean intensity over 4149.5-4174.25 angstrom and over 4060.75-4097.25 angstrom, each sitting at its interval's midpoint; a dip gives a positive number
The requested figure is 1.1 angstrom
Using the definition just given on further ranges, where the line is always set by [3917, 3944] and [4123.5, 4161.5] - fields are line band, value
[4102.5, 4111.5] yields 0.7 angstrom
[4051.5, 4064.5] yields -2.1 angstrom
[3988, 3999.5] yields -4.4 angstrom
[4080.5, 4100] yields -1.9 angstrom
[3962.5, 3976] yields 2.8 angstrom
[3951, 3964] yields -2.5 angstrom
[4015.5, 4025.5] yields -4.3 angstrom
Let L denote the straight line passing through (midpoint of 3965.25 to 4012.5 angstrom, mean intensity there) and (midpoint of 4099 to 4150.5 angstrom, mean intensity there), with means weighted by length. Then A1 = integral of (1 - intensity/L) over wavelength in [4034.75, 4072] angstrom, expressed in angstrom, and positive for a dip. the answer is -3.6 angstrom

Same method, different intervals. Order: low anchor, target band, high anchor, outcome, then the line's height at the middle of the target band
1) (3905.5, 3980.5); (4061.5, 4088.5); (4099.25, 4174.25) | -3.1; 9.18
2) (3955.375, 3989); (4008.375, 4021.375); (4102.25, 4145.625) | -4.9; 7.88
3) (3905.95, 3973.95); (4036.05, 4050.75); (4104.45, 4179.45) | -3.4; 8.59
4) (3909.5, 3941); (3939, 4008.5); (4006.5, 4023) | 7.2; 8.76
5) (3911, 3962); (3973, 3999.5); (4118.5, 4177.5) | -3.7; 7.72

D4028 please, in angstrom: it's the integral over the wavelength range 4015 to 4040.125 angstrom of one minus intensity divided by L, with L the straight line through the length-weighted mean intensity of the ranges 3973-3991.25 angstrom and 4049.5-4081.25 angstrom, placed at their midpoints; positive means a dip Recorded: -4.0 angstrom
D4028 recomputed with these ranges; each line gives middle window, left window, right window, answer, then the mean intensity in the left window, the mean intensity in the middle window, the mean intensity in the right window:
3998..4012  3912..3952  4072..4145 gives -3.55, 6.52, 10.1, 10.2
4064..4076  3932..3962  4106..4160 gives -1.21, 6.59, 10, 10.4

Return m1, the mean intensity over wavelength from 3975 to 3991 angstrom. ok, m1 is 8.48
